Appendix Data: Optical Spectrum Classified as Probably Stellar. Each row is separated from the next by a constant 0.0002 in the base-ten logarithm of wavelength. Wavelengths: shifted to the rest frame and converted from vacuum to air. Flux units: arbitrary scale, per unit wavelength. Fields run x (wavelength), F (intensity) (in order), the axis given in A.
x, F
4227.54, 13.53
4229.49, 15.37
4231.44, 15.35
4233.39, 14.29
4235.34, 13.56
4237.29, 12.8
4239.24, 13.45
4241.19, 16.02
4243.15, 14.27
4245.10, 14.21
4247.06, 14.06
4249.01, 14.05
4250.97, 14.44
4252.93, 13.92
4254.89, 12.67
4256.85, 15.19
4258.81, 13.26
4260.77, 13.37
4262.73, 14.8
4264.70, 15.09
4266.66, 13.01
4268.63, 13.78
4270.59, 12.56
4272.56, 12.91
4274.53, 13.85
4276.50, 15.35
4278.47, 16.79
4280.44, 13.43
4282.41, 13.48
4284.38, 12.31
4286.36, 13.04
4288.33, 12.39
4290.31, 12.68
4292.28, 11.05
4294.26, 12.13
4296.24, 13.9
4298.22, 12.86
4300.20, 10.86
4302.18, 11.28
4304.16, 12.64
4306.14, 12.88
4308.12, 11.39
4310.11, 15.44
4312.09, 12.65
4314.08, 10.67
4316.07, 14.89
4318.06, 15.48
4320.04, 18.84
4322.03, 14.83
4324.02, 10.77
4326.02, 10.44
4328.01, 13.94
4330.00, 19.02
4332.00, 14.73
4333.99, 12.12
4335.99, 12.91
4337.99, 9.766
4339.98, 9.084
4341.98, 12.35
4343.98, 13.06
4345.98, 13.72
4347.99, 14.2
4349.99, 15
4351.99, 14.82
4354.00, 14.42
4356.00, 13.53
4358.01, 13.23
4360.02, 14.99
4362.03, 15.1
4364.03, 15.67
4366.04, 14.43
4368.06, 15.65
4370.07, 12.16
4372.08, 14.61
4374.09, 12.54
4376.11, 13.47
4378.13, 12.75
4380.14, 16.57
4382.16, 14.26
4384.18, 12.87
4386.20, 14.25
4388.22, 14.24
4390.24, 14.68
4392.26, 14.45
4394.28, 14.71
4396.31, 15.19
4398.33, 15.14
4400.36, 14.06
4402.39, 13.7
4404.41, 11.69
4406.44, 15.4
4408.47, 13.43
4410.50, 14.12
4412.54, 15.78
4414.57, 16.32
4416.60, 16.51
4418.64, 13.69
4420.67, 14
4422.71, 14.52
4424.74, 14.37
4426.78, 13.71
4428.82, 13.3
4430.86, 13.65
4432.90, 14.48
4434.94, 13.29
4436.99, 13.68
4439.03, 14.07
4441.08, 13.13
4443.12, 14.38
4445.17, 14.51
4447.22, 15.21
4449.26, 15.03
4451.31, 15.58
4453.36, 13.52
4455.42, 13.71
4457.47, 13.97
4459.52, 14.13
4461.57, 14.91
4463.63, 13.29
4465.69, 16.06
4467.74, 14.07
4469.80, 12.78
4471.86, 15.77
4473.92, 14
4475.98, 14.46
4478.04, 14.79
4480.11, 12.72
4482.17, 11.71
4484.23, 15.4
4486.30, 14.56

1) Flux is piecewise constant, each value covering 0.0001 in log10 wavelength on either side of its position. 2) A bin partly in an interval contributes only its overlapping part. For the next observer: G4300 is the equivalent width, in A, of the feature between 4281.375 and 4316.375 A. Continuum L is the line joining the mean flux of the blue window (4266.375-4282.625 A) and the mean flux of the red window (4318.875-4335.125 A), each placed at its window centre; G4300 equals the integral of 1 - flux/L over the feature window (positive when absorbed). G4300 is 4.0 A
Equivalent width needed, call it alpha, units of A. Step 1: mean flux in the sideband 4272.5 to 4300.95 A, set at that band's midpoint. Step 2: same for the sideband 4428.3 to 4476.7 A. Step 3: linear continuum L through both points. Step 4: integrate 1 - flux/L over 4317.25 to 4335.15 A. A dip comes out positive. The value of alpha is -1.38 A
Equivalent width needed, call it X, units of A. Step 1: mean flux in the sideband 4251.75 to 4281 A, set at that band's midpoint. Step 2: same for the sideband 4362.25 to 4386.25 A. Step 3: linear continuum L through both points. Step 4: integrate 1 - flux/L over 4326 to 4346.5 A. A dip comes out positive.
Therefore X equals 1.69 A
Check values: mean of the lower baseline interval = 14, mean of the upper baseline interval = 14.1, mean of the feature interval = 12.9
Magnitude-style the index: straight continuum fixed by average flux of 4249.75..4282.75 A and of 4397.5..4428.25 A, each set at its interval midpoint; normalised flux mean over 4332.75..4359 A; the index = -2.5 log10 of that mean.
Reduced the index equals 0.10 mag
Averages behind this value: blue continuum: 14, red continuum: 14.4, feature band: 13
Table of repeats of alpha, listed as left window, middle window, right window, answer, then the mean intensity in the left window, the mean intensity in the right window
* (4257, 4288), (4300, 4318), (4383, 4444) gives 1.5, 13.8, 14.2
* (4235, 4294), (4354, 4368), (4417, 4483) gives -0.7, 13.7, 14.1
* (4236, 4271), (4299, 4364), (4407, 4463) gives 3.1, 14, 14.3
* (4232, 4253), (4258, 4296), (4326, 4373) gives 1.6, 14.1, 13.8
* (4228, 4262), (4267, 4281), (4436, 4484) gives 0.1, 14.1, 14.2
